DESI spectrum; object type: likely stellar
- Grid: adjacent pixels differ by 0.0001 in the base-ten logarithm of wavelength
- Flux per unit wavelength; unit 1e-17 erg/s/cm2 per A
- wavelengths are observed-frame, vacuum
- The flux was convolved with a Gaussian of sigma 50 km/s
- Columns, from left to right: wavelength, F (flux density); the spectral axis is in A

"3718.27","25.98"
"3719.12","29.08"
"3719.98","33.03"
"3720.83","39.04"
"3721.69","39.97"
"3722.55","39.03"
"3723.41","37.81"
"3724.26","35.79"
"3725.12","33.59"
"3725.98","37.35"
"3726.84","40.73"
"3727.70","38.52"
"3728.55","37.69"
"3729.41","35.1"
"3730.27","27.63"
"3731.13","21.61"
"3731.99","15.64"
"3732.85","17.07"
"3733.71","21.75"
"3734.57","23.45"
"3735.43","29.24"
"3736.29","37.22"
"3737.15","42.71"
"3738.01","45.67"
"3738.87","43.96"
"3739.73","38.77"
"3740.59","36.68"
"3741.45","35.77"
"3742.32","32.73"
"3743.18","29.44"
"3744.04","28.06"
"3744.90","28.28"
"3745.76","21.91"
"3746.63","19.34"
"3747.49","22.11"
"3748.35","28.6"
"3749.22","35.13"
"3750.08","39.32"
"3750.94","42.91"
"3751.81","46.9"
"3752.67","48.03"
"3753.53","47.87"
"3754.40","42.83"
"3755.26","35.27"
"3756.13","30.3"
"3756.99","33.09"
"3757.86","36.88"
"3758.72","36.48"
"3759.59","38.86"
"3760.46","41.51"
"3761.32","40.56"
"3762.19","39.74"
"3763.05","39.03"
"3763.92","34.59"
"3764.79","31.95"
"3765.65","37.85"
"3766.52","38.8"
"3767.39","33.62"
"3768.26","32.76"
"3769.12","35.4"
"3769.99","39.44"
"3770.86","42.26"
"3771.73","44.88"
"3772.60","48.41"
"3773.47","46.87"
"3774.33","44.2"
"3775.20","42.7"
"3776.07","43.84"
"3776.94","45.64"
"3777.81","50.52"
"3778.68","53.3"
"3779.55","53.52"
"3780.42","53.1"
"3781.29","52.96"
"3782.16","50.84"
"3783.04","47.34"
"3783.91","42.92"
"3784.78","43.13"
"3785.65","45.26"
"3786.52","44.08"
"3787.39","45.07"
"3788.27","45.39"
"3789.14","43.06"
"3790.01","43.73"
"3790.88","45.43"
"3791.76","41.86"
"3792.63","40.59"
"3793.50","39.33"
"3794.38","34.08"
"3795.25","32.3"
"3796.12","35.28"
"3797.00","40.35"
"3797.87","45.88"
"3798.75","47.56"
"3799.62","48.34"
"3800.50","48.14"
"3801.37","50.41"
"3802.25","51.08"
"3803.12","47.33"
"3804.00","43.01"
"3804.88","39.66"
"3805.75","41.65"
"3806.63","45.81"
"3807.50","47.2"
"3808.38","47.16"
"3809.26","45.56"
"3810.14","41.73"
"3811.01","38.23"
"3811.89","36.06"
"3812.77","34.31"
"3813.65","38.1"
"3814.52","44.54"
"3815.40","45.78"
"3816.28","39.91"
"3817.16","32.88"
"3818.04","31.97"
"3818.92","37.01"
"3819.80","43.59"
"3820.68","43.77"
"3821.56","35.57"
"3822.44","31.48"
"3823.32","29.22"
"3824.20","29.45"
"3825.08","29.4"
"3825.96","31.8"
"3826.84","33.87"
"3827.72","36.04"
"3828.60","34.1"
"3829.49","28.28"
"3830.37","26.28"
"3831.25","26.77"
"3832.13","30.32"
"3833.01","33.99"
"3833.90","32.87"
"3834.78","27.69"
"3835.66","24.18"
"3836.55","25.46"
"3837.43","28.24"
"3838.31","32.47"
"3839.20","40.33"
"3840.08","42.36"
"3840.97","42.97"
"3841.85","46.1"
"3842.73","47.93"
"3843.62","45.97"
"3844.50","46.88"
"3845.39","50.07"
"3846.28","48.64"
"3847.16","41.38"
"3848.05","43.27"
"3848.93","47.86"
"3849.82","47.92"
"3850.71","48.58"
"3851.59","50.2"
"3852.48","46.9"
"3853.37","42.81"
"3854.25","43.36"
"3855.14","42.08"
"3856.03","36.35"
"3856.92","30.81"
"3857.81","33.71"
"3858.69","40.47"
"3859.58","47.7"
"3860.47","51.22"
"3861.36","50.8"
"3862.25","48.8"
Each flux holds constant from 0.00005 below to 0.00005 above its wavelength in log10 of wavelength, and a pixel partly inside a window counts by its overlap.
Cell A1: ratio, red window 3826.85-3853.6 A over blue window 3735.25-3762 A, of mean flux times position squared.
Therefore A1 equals 1.13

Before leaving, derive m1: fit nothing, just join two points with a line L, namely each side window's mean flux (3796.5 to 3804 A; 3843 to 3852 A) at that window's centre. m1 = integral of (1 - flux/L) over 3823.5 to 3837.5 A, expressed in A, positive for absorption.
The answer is 5.1 A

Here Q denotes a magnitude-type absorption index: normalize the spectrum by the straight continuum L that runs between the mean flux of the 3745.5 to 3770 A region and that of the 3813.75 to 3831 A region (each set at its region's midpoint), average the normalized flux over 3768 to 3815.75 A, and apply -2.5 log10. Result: -0.23 mag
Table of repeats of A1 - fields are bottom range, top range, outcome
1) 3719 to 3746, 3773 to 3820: 1.37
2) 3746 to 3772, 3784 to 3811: 1.20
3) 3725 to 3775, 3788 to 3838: 1.11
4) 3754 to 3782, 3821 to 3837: 0.76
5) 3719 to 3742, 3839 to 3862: 1.40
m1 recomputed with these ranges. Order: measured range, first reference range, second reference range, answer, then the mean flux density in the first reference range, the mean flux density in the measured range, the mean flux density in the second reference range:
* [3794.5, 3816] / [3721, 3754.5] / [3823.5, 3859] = -3.8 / 34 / 43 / 37.9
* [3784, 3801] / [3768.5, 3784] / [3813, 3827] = 0.0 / 46.5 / 42.6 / 36.2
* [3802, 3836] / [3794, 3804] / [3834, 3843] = 2.5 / 43.7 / 36.8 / 35.5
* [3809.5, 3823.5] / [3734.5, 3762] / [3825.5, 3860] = -0.1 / 35.8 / 38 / 38.6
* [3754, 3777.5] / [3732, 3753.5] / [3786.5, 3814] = -1.4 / 33.1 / 39.2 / 42.7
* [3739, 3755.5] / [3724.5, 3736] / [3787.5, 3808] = -1.0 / 29.4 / 34.9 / 43.4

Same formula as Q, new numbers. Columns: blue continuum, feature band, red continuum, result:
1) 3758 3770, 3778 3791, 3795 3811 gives -0.16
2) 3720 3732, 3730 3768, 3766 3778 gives 0.13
